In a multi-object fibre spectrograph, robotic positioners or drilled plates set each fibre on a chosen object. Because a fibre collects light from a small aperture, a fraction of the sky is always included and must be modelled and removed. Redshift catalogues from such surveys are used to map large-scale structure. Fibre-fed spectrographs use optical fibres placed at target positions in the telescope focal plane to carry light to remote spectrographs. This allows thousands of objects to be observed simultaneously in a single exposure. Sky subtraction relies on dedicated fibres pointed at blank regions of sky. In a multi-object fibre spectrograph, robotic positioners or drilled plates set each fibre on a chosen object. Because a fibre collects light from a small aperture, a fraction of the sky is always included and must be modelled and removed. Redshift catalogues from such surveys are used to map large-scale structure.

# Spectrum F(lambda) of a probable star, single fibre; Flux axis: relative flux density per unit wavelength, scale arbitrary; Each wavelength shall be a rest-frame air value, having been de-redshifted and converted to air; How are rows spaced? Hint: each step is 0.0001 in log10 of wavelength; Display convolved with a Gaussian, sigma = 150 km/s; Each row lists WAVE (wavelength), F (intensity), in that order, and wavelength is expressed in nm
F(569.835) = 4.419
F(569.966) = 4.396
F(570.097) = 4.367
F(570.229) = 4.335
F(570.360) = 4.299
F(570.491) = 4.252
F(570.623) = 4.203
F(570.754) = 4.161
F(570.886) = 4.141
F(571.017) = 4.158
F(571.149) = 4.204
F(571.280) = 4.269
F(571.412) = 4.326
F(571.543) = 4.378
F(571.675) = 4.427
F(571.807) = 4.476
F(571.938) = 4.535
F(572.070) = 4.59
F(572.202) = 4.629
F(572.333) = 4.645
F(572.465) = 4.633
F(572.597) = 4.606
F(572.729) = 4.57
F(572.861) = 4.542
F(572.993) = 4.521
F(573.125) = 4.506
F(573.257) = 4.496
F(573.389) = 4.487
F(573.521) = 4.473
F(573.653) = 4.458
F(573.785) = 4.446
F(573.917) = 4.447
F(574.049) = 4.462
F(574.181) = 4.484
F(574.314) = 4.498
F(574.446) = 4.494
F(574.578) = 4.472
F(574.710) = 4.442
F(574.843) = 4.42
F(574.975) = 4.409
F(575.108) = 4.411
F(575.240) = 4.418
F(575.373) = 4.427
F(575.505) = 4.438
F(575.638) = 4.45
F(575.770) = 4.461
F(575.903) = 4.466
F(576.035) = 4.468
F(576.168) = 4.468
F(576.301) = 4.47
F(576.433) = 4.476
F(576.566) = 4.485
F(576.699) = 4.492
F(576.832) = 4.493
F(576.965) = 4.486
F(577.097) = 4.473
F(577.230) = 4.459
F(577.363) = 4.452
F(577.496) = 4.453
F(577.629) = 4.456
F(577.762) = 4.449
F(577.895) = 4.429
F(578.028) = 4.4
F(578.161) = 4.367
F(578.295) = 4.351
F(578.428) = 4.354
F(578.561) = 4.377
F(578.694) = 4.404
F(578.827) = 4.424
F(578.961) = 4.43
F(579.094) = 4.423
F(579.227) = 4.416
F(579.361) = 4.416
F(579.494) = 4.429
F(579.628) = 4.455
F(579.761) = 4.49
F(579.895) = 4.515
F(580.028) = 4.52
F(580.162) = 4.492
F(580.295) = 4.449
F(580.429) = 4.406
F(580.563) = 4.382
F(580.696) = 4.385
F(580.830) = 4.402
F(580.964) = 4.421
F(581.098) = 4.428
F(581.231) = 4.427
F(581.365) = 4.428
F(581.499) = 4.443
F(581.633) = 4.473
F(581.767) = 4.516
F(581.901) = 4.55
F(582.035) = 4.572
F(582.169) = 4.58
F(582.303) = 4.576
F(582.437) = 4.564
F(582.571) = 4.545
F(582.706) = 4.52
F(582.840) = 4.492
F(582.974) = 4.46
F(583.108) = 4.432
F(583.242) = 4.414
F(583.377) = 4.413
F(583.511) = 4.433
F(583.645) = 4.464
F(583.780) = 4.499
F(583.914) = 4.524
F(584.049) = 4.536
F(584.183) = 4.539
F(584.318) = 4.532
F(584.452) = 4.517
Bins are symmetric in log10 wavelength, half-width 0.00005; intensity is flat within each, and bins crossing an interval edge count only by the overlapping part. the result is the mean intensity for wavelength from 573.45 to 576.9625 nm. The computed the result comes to 4.46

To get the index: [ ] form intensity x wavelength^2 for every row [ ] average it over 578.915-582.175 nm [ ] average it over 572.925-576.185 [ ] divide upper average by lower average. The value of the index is 1.02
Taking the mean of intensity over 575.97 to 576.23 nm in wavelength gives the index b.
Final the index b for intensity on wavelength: 4.46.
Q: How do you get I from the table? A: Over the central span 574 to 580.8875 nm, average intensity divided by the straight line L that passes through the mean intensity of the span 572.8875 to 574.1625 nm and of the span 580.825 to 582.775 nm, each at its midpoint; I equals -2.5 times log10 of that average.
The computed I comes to 0.01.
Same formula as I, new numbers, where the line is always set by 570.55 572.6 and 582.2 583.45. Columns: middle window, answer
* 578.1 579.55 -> 0.014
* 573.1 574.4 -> -0.016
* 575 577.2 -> -0.007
